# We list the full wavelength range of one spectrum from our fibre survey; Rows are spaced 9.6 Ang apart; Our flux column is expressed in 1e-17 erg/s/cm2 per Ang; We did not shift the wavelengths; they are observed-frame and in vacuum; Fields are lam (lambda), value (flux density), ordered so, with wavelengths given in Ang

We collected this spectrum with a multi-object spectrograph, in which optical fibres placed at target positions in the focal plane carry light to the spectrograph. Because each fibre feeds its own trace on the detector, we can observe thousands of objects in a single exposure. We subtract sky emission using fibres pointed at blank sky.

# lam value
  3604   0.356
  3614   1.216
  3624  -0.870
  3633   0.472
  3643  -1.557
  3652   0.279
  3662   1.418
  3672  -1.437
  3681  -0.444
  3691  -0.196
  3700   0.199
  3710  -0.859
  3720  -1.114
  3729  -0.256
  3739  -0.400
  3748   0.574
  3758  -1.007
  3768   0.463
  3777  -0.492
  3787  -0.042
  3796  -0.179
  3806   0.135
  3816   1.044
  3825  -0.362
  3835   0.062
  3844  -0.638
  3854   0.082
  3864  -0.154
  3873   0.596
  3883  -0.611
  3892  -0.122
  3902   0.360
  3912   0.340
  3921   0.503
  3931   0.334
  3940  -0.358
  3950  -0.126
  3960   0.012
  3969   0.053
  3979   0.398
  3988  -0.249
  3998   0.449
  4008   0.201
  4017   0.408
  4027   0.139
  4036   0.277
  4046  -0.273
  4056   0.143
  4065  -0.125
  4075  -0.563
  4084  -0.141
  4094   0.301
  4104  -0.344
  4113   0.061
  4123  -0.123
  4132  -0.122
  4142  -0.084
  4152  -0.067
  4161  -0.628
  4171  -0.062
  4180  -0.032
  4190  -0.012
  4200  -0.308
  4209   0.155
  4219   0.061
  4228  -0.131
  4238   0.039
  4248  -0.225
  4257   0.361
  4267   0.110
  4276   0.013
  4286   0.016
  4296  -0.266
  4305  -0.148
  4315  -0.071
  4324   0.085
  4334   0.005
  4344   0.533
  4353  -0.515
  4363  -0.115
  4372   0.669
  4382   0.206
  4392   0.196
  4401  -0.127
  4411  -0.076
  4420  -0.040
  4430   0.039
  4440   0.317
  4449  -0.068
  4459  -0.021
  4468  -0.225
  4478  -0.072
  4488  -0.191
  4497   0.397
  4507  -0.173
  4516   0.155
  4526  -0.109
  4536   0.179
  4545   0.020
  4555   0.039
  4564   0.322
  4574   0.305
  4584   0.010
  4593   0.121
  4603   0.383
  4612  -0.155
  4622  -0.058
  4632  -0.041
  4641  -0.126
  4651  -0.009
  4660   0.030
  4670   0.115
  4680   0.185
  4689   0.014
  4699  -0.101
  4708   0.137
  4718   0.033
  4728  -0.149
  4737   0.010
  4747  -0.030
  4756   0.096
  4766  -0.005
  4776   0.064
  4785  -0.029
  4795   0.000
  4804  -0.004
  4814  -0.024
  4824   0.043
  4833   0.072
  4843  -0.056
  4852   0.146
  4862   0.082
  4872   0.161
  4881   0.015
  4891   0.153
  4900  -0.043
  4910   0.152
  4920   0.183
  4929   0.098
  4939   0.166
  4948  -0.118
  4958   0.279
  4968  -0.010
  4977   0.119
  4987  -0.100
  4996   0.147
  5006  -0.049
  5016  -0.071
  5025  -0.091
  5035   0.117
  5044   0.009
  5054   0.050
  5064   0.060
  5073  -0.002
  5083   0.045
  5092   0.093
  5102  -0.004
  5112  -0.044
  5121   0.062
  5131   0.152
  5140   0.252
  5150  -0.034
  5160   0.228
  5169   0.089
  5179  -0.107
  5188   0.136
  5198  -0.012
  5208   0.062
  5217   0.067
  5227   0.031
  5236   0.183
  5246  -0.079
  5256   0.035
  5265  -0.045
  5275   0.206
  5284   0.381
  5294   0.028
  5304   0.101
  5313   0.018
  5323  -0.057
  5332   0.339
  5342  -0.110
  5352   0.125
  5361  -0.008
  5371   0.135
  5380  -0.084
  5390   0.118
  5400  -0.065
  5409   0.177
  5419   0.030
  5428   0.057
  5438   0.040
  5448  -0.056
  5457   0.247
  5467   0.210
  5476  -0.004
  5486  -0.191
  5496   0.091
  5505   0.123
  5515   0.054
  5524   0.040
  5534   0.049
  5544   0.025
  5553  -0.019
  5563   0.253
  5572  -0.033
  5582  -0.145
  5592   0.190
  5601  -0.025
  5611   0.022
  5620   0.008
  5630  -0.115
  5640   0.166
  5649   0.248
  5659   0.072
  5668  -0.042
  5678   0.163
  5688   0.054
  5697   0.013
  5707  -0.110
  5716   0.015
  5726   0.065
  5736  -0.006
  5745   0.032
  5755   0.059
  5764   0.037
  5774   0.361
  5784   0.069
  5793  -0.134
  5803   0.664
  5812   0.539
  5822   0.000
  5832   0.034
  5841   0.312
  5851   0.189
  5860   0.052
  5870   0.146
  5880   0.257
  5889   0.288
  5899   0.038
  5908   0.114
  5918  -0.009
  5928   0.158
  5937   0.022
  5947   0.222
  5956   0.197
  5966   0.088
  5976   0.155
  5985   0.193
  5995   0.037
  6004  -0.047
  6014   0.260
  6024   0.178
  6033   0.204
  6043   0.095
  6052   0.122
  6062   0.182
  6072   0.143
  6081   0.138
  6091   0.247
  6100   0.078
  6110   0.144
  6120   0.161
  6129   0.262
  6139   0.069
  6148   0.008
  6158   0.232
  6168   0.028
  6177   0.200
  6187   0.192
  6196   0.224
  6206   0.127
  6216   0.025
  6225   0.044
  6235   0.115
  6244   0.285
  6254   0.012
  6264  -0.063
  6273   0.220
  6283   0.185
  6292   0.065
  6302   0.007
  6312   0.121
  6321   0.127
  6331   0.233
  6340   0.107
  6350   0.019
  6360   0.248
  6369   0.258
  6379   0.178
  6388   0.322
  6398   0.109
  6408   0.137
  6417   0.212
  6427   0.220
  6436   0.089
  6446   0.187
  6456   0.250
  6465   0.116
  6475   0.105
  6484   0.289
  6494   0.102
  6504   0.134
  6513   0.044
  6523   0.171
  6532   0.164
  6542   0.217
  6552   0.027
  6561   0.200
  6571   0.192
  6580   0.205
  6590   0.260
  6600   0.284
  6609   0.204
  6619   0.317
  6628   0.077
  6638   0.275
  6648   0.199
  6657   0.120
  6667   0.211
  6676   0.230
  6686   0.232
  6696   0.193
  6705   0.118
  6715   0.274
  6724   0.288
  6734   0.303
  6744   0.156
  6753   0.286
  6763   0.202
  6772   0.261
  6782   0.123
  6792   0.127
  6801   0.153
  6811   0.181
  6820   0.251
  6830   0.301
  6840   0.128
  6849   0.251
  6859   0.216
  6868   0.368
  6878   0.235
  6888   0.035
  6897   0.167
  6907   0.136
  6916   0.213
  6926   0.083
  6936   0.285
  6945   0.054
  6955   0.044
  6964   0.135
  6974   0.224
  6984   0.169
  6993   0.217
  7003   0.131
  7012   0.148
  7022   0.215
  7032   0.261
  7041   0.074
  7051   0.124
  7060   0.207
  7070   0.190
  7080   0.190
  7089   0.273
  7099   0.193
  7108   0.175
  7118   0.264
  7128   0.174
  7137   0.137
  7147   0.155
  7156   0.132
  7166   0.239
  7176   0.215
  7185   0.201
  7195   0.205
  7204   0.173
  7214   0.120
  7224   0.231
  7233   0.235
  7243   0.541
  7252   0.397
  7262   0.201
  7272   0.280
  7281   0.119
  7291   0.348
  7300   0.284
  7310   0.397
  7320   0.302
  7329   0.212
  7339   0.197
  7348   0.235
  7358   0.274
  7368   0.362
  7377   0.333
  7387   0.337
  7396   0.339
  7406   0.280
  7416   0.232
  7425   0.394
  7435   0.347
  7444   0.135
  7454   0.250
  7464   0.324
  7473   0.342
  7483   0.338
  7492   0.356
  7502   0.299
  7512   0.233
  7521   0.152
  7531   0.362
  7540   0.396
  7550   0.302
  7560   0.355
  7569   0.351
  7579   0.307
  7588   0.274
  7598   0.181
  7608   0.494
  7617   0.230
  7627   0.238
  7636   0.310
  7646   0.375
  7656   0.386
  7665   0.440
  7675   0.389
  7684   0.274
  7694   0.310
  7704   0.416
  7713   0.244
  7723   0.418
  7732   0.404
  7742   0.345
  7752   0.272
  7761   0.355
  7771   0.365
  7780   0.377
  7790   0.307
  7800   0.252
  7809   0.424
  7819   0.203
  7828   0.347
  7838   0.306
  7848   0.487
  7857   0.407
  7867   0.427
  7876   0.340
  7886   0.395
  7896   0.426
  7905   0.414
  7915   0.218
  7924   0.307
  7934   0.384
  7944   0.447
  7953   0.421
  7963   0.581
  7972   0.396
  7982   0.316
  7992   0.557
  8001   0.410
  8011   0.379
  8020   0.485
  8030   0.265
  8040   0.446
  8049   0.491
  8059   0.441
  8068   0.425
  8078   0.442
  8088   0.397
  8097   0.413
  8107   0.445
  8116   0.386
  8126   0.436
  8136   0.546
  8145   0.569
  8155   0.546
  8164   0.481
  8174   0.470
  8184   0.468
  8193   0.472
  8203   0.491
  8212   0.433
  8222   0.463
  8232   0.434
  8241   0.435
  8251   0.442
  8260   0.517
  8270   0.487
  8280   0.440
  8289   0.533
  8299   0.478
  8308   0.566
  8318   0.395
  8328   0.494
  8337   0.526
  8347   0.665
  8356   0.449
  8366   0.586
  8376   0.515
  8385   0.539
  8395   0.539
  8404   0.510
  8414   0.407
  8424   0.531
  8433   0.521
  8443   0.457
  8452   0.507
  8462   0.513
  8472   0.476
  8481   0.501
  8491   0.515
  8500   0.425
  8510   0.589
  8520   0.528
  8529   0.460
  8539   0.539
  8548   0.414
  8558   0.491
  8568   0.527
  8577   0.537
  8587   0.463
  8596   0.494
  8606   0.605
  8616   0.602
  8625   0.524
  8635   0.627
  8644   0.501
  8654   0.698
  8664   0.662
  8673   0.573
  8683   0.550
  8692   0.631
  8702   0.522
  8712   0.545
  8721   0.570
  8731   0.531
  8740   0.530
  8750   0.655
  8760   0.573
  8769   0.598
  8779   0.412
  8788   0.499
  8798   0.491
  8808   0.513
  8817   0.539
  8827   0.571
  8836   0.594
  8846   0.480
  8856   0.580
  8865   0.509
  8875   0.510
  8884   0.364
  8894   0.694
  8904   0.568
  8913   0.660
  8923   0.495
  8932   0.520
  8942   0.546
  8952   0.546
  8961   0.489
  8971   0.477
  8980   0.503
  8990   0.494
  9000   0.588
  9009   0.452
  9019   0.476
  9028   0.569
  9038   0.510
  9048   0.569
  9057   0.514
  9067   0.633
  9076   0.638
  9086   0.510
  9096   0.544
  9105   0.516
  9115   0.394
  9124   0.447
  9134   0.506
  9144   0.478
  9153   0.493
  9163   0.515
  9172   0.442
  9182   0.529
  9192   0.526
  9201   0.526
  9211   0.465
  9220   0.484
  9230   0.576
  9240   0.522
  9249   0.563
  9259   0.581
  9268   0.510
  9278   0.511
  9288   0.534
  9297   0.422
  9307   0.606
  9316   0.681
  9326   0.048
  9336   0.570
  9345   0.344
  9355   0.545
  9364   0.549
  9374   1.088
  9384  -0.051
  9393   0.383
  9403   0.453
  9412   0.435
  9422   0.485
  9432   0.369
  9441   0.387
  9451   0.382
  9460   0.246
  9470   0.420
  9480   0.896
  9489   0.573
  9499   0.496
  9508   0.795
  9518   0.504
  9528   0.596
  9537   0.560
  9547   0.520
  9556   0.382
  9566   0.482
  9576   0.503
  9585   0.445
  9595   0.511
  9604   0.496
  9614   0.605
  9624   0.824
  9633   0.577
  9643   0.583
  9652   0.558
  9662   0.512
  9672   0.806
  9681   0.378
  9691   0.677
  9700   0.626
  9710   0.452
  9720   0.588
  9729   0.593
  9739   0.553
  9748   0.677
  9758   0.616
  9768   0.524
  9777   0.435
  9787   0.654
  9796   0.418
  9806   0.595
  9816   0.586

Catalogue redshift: 0.82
